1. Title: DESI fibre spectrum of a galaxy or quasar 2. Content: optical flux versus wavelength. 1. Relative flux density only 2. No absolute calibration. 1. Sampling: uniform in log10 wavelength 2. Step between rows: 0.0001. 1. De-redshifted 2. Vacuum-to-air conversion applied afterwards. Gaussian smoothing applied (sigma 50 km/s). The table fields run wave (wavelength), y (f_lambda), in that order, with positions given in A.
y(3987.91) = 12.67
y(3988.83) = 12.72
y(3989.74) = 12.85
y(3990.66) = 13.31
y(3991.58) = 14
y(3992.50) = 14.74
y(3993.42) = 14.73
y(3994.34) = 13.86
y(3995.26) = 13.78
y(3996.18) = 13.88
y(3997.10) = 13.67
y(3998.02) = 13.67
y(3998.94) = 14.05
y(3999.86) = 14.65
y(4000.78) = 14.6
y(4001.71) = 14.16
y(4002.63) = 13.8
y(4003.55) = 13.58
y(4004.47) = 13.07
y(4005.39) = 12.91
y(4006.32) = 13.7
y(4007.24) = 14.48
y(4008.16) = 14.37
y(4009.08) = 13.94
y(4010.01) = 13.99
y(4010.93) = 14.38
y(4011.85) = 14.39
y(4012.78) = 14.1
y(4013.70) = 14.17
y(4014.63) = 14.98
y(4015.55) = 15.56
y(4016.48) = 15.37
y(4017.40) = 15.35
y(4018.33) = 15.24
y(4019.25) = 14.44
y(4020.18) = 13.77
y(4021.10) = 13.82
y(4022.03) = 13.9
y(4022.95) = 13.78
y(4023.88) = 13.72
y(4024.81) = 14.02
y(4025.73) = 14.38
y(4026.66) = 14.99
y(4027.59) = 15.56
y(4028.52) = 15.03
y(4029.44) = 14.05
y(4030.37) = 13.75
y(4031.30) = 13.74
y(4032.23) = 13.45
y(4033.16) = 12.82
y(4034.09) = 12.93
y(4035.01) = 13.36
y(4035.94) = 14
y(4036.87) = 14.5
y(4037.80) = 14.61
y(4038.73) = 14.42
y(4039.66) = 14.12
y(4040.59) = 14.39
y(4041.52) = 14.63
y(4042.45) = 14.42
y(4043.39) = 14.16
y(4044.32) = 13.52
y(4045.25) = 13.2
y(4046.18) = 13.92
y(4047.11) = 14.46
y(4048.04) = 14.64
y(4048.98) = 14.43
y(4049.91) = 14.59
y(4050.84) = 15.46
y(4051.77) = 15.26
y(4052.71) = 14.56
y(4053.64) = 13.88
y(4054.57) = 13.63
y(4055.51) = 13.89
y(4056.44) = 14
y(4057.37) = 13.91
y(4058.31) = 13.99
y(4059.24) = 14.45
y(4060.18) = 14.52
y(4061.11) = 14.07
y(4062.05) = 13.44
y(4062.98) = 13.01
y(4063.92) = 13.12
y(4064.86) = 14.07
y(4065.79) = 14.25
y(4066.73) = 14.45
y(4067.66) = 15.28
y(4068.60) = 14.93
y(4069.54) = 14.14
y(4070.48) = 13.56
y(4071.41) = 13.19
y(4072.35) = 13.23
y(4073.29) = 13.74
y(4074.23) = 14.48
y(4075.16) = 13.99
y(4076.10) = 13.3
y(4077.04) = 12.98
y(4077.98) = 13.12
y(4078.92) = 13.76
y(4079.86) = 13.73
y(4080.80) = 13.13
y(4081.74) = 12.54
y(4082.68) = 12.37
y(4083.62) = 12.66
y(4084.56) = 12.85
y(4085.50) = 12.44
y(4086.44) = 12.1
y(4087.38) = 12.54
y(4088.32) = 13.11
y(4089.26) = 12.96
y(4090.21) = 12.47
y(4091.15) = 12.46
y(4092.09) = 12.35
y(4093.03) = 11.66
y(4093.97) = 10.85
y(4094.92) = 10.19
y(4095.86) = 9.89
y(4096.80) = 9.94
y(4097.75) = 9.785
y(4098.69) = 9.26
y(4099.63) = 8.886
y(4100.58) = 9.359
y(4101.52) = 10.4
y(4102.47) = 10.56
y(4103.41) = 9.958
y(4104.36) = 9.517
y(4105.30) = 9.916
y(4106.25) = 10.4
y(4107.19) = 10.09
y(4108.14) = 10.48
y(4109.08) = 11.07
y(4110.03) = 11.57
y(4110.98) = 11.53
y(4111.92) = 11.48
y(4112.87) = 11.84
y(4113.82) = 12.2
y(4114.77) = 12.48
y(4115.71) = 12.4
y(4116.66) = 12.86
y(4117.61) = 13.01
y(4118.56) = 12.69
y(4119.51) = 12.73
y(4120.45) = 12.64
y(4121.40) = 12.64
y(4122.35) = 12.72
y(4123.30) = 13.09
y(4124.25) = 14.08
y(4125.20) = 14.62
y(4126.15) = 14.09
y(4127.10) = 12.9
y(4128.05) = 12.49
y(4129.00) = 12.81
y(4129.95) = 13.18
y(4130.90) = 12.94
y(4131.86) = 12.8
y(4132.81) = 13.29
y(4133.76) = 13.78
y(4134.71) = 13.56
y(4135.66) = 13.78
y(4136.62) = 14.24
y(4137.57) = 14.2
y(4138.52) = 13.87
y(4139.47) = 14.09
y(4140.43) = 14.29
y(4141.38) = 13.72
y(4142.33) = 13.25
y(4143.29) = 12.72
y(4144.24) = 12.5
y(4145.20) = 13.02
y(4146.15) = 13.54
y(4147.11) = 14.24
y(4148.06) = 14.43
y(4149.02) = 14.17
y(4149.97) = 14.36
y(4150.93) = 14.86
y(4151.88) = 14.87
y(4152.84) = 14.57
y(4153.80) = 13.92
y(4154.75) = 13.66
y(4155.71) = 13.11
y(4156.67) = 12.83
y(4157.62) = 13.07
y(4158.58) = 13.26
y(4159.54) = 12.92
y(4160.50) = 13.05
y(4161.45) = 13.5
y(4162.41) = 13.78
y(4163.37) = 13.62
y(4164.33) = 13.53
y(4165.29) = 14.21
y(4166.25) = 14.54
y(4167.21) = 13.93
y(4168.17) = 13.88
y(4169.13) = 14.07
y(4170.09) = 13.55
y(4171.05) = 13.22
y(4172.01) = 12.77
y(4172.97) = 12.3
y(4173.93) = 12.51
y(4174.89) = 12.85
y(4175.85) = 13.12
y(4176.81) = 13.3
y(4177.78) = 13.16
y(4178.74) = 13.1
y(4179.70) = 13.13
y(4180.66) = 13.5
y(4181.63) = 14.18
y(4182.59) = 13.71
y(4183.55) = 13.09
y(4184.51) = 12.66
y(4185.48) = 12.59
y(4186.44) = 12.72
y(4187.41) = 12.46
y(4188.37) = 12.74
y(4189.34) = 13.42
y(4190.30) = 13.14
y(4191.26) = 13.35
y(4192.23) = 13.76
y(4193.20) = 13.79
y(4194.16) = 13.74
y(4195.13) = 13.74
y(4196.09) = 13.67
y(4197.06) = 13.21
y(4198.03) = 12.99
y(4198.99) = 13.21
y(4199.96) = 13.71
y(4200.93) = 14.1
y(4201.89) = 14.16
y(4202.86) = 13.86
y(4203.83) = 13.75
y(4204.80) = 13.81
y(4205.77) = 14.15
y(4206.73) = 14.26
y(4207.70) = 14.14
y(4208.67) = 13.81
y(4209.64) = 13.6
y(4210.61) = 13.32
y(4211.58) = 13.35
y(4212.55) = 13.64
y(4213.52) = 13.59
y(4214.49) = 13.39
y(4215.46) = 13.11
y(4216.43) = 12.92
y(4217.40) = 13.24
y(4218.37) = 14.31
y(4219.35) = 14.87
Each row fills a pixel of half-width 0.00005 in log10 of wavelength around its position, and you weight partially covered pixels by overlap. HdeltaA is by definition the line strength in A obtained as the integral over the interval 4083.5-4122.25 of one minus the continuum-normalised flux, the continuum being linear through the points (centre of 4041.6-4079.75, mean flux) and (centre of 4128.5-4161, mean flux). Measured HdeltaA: 6.72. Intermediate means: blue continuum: 14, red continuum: 13.6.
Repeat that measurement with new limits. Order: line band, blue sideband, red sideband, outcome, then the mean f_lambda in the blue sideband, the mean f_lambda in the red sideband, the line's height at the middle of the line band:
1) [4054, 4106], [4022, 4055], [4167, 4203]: 5.11 A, 14.2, 13.3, 13.9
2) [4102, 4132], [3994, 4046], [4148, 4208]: 3.58 A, 14.1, 13.5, 13.8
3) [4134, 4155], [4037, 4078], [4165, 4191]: -0.66 A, 14.1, 13.3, 13.5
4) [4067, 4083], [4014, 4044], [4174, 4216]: 0.47 A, 14.3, 13.4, 14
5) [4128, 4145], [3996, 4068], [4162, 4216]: 0.33 A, 14.2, 13.5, 13.7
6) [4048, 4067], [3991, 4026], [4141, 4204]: -0.26 A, 14.2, 13.5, 14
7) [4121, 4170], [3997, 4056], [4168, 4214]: 0.03 A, 14.2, 13.4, 13.6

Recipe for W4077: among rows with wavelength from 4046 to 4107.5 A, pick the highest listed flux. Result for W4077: 15.46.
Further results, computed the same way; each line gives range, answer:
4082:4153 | 14.87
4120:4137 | 14.62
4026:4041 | 15.56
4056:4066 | 14.52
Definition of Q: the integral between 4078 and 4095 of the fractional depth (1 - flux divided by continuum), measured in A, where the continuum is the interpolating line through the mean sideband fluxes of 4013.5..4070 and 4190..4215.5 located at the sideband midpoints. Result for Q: 1.88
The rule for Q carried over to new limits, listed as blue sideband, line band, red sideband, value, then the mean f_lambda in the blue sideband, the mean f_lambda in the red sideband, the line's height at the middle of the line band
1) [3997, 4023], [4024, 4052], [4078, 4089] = -1.1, 14.2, 12.9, 13.7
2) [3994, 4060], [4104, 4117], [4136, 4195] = 2.4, 14.2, 13.5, 13.8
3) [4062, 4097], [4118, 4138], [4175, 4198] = -0.3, 13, 13.3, 13.1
